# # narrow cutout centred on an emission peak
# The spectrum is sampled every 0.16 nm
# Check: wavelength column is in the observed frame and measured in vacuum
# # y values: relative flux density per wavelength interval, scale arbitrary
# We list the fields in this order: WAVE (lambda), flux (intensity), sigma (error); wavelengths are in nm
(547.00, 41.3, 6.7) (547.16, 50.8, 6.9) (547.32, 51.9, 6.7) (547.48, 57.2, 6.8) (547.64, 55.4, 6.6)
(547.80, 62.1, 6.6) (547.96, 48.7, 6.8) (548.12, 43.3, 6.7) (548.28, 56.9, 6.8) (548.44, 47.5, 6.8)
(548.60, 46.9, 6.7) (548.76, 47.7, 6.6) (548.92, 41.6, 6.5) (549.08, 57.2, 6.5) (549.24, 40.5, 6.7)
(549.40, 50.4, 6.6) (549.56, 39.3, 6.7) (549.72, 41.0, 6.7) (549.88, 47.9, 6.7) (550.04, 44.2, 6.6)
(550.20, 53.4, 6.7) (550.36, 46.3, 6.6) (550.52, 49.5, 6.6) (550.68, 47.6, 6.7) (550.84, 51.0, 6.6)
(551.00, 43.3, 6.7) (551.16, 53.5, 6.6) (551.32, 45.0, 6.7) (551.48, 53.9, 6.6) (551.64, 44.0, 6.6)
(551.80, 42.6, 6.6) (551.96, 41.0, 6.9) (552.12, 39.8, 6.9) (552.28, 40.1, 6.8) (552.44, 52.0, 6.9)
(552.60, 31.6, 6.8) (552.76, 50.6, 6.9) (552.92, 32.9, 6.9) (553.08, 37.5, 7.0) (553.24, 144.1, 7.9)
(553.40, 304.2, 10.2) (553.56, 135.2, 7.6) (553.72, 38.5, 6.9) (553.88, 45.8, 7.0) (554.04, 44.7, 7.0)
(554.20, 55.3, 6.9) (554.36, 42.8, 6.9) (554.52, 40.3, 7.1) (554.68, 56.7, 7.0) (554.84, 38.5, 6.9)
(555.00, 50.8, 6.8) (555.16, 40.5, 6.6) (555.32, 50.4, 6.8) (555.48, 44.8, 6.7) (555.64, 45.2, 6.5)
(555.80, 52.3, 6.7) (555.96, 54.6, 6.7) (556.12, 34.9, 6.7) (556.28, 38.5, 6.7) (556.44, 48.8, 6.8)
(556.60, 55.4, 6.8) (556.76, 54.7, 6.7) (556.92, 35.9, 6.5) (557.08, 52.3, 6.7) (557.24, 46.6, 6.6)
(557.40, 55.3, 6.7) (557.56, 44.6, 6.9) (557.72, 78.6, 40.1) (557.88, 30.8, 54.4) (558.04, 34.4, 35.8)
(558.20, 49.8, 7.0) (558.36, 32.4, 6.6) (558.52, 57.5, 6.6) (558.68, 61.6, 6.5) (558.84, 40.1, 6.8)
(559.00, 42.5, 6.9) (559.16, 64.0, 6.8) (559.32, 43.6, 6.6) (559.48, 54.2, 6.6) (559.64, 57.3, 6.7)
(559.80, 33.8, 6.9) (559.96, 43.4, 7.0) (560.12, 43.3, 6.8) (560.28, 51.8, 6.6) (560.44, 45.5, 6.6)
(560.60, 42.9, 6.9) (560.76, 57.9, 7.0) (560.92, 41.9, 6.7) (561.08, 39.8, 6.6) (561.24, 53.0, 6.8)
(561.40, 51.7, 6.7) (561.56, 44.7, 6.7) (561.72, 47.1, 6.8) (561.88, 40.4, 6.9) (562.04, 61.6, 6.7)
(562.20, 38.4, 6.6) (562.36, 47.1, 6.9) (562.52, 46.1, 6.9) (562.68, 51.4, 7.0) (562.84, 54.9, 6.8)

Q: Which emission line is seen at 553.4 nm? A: H-beta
